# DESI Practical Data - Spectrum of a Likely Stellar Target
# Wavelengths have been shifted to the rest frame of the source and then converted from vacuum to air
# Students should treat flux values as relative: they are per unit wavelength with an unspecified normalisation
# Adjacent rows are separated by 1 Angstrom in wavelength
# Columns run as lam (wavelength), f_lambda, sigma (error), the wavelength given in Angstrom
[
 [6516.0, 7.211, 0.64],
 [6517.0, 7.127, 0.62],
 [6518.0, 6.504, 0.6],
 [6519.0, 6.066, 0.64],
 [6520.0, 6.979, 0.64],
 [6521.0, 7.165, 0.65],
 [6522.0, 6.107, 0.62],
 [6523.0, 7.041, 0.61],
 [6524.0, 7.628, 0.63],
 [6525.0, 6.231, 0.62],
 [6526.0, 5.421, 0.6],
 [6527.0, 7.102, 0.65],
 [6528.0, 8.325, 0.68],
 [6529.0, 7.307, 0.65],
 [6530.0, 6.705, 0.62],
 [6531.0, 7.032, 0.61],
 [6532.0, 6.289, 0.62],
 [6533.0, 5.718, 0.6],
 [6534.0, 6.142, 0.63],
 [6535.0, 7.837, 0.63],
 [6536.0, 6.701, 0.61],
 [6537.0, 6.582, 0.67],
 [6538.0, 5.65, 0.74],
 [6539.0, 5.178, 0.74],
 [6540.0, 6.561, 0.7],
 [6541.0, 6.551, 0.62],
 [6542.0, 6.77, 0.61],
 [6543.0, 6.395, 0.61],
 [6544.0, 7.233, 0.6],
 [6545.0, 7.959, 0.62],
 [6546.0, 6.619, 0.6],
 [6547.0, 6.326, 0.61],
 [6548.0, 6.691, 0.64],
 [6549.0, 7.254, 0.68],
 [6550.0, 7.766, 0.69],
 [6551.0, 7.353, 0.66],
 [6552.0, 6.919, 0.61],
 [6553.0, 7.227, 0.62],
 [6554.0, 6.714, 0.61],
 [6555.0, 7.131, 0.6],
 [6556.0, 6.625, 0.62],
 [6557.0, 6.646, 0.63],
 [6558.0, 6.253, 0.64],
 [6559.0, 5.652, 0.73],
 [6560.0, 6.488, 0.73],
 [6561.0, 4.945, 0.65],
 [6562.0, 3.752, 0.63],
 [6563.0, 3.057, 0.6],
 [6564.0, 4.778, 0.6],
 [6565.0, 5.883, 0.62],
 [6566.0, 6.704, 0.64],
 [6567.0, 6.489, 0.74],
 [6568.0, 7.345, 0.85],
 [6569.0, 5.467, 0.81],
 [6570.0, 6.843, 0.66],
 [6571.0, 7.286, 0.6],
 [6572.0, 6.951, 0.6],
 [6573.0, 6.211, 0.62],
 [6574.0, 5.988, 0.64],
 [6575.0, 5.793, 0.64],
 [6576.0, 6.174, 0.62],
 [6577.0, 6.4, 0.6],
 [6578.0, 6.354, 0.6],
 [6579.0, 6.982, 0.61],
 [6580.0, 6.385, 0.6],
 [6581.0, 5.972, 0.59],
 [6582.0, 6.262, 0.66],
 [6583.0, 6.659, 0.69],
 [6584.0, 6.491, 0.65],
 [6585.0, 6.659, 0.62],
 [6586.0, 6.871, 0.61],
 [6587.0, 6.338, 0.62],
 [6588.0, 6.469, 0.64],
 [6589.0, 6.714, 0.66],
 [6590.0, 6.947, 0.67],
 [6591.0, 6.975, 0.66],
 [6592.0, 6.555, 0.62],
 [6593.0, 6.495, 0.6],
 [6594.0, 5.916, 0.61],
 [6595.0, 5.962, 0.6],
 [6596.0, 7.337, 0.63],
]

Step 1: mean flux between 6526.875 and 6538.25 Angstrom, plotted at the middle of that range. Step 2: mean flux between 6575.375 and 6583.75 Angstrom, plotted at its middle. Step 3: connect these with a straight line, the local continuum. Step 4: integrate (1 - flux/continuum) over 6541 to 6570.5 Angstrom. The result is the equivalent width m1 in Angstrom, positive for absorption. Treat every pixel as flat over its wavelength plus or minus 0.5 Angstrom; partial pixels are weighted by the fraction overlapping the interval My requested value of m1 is 0.9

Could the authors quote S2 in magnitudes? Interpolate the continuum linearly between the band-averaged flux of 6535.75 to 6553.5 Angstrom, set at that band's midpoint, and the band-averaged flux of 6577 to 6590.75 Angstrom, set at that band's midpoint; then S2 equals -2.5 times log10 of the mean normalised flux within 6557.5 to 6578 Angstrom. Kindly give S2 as 0.12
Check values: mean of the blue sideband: 6.76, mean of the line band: 5.93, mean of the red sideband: 6.55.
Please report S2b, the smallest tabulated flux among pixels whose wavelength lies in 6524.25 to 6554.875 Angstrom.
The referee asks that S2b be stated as 5.178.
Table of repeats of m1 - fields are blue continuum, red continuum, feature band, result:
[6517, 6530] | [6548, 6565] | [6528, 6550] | -0.6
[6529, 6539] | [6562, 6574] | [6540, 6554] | -1.5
